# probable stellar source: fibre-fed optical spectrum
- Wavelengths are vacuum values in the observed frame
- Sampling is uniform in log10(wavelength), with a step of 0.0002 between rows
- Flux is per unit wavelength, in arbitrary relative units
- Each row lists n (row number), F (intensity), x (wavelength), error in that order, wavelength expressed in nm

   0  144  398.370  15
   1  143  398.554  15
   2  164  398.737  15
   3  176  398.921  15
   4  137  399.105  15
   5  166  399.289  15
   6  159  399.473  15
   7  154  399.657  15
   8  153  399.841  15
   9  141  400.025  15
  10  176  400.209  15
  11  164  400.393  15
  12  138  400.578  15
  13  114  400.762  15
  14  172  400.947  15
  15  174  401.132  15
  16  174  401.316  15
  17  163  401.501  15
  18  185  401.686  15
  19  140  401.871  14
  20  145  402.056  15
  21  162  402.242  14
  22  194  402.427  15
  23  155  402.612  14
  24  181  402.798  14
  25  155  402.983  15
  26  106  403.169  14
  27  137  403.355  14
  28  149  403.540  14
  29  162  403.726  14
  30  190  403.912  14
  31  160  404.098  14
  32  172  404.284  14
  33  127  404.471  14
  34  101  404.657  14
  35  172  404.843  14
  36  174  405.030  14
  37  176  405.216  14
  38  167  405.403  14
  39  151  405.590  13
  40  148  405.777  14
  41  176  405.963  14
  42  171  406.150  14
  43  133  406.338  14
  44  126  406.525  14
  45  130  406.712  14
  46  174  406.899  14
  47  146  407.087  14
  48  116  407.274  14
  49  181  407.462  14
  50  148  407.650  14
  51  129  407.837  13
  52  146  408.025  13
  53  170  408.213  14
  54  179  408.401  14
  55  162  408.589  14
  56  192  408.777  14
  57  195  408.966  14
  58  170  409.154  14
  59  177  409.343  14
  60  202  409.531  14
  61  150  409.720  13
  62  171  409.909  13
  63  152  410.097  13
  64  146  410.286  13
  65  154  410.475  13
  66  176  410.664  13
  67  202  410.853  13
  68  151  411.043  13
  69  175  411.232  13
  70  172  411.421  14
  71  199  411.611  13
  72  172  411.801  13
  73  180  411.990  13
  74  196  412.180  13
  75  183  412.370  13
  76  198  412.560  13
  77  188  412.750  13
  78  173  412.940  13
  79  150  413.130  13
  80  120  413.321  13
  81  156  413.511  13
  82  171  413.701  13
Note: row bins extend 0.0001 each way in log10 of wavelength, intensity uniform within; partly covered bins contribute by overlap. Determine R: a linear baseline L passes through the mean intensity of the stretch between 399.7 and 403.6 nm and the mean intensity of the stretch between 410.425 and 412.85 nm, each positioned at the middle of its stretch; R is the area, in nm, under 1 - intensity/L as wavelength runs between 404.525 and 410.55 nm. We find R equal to 0.43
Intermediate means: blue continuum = 156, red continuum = 181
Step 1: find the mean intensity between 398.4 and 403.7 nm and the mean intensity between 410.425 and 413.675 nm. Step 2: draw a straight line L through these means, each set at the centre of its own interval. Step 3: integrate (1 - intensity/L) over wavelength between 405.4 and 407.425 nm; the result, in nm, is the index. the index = 0.19 nm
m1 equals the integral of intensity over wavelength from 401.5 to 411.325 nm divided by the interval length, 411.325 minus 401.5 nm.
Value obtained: 160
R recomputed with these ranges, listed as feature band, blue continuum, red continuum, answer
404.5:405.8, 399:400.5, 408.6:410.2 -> 0.10 nm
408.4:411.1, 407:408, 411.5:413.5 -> -0.24 nm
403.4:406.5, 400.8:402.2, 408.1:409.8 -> 0.23 nm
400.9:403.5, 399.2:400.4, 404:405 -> -0.11 nm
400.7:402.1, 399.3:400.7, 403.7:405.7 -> -0.03 nm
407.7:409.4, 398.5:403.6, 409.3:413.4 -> 0.00 nm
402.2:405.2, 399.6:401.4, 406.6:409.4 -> 0.03 nm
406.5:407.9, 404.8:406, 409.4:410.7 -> 0.17 nm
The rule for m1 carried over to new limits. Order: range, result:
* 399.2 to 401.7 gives 159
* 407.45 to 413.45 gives 170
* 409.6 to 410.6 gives 156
